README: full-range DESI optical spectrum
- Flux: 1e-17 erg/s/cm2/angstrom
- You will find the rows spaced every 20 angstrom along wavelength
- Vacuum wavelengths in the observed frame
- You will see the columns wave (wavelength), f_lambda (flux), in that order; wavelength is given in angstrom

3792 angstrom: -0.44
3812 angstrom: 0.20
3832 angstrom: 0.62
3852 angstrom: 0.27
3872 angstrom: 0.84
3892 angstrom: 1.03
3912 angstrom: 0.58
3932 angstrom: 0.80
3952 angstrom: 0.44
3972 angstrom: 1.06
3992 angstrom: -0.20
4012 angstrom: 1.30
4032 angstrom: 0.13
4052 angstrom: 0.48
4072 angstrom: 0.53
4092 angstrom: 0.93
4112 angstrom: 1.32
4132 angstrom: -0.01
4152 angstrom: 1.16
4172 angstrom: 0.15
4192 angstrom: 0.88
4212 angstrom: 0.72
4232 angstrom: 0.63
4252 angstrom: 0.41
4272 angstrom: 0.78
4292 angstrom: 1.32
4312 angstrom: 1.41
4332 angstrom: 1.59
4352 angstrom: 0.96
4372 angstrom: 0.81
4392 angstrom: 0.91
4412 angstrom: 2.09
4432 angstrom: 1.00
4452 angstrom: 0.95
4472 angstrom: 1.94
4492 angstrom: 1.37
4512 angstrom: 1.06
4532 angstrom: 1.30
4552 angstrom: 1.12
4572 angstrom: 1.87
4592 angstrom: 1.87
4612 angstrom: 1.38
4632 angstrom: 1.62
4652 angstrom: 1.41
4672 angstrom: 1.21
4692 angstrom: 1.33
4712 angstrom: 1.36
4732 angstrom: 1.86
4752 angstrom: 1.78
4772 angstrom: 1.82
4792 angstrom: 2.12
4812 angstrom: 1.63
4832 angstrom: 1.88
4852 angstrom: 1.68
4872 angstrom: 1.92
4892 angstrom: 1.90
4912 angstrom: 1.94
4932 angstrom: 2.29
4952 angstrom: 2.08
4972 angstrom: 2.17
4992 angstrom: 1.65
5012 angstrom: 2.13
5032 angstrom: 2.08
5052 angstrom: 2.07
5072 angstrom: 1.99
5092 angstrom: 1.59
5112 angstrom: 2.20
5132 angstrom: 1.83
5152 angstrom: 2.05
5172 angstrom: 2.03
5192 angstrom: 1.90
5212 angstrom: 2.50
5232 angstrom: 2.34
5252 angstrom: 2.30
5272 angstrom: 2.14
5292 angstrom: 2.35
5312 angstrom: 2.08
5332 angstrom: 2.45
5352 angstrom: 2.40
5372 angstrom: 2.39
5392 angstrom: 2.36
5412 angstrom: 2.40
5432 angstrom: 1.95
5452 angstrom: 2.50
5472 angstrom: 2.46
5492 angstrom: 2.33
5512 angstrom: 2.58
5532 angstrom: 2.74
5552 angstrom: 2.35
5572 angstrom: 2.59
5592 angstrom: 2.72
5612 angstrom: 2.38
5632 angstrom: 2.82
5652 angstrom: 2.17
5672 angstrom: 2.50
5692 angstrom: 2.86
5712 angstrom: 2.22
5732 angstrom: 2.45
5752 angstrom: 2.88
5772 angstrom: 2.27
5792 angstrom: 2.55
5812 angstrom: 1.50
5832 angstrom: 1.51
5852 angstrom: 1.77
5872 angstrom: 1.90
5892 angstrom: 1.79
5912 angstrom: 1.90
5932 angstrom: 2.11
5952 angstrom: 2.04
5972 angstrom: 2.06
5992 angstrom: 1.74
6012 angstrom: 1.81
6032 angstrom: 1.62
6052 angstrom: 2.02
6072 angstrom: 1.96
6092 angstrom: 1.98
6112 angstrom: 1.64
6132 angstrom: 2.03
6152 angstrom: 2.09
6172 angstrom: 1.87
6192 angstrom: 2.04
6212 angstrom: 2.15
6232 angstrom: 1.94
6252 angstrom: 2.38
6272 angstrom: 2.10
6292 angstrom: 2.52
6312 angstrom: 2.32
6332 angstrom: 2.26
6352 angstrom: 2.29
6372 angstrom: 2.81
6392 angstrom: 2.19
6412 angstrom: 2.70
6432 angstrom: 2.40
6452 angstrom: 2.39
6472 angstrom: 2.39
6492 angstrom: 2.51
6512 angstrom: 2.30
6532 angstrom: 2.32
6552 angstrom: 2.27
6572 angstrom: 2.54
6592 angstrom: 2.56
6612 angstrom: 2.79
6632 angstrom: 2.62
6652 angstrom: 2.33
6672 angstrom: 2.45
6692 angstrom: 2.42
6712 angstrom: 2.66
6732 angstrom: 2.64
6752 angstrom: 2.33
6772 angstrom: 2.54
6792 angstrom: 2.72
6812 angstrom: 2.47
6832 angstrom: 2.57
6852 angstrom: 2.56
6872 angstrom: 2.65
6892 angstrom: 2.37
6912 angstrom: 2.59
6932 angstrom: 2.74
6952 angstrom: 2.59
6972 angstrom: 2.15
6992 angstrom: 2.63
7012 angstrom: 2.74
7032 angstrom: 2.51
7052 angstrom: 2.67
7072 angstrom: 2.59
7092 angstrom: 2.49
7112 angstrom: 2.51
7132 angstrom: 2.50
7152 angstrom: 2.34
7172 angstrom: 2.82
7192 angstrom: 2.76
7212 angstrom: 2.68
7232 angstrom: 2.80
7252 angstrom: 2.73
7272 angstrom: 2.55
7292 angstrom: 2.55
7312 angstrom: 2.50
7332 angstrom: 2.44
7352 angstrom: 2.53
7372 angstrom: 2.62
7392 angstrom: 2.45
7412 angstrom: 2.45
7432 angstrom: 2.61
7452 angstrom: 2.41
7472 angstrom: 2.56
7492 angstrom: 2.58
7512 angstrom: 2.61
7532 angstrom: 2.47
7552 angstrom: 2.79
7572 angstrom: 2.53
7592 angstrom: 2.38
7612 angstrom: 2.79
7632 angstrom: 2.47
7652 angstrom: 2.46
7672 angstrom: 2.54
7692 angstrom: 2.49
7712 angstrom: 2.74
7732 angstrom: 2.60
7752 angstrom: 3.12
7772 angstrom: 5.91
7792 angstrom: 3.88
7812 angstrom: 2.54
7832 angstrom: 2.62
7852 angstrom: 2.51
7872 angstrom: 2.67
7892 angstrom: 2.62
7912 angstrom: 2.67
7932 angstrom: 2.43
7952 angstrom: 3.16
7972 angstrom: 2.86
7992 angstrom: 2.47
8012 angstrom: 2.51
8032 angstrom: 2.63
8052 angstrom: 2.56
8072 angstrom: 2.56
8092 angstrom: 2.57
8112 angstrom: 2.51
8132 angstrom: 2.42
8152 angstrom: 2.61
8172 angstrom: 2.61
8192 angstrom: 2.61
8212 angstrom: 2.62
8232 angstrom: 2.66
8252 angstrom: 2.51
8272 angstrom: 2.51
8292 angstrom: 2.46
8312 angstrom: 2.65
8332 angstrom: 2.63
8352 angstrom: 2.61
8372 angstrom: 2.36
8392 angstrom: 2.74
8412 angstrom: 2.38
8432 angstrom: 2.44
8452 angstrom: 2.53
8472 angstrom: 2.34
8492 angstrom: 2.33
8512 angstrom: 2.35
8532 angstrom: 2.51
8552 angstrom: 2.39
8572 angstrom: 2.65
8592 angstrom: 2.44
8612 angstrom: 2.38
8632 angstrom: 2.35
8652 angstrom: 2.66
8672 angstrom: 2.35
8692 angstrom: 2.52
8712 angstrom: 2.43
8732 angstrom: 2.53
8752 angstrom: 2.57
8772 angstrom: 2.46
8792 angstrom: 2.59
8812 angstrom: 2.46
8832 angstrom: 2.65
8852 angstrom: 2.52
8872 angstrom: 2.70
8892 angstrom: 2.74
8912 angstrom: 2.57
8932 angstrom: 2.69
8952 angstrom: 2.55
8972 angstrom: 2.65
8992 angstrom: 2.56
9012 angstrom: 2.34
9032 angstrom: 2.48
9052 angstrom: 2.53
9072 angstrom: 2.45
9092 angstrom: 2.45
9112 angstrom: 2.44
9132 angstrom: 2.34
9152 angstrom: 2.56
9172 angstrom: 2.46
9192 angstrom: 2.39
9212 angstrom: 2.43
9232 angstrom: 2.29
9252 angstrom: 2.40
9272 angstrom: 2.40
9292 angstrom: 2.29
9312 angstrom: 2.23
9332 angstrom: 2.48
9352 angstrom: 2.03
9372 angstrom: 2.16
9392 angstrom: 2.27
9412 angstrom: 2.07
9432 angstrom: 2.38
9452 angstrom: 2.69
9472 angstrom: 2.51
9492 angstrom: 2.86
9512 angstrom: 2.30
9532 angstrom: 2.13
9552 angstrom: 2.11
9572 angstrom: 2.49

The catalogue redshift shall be 0.18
